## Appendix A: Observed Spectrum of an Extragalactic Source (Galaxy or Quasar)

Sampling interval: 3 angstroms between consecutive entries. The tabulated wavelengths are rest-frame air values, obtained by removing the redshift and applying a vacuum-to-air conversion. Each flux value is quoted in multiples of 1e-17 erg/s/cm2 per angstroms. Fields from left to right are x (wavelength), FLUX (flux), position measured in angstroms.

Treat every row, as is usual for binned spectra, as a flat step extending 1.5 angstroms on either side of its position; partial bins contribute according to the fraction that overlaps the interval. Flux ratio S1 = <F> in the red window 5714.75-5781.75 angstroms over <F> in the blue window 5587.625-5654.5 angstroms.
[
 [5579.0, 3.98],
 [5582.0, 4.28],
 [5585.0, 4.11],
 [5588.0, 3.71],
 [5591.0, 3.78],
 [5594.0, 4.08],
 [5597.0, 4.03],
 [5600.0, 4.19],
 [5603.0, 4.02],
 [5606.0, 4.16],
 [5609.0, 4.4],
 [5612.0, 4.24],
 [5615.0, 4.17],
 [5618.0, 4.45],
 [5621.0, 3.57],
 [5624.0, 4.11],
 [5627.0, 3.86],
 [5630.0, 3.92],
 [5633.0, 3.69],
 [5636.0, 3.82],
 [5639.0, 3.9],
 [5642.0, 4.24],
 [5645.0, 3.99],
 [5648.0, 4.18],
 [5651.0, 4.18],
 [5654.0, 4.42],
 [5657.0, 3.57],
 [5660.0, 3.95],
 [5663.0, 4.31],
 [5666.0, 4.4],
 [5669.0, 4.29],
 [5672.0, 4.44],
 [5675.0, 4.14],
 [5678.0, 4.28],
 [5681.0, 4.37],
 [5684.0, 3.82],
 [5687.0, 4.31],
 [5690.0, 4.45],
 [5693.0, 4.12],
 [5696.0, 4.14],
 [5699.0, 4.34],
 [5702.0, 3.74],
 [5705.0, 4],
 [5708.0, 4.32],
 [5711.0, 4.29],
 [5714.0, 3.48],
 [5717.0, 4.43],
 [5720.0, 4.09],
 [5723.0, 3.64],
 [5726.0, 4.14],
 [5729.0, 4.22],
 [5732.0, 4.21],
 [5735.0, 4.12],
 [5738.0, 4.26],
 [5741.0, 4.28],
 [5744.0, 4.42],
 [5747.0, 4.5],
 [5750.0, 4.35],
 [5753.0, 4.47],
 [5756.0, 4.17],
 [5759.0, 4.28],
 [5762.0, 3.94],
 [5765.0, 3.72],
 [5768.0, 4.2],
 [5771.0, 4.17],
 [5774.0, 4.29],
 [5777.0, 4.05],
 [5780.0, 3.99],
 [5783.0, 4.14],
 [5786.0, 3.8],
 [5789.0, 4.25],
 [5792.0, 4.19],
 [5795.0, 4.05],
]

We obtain 1.03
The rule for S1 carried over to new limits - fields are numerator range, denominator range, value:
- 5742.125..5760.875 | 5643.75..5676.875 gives 1.04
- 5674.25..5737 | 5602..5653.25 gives 1.02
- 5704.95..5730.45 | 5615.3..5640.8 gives 1.04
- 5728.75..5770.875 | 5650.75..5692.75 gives 1.00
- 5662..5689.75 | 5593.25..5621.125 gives 1.03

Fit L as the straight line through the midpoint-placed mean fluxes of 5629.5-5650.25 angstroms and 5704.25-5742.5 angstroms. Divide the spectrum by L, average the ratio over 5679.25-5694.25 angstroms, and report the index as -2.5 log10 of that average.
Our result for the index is -0.043 mag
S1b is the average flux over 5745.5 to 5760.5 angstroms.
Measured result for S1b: 4.35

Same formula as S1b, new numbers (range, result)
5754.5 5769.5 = 4.06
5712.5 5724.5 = 3.91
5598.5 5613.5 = 4.2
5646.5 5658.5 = 4.09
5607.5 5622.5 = 4.17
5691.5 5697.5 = 4.13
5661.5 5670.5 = 4.33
